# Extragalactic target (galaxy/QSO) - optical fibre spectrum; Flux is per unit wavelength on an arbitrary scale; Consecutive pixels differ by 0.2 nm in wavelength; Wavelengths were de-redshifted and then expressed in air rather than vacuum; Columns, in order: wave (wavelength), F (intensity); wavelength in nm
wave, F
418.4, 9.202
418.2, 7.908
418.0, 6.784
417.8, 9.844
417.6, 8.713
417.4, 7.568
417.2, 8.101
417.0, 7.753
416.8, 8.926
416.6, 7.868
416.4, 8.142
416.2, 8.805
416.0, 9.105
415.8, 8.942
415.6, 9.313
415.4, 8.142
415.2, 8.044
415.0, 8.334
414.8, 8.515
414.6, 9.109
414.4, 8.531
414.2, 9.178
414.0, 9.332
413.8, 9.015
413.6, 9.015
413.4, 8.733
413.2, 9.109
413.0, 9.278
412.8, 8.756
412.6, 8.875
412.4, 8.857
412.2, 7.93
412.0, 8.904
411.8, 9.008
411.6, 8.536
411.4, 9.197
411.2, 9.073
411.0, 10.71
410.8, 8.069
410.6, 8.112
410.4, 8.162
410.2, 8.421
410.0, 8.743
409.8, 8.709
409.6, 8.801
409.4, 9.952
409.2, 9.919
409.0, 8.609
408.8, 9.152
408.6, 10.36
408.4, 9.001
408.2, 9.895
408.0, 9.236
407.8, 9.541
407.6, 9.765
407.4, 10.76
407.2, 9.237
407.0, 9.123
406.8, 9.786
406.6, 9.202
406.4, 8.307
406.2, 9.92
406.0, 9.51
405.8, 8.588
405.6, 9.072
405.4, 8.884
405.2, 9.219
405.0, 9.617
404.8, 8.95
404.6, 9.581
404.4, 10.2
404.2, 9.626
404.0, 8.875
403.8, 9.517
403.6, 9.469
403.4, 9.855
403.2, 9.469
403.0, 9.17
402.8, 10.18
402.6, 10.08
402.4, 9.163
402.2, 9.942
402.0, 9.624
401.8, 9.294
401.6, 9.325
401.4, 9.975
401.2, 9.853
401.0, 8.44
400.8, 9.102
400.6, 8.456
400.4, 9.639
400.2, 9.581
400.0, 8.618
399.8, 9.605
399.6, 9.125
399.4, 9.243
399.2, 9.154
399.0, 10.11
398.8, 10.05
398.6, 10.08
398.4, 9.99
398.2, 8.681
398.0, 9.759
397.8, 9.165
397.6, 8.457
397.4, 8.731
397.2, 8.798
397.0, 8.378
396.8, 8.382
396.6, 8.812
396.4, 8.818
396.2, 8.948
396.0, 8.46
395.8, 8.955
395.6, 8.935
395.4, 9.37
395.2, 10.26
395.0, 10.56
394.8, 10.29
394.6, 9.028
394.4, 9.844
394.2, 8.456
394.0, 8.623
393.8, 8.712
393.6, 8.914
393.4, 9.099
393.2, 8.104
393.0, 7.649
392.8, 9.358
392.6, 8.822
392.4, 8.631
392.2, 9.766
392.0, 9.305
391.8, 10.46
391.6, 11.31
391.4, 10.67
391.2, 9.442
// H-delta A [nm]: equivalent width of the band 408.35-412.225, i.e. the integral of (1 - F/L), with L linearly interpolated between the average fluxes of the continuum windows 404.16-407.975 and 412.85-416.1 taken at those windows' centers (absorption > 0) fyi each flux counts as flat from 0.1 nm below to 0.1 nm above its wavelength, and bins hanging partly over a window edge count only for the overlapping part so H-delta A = 0.06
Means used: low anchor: 9.41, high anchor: 8.85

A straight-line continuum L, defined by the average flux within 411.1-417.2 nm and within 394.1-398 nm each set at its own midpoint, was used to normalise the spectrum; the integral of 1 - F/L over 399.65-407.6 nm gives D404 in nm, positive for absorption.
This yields -0.41 nm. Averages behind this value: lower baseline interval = 9.1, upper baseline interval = 8.73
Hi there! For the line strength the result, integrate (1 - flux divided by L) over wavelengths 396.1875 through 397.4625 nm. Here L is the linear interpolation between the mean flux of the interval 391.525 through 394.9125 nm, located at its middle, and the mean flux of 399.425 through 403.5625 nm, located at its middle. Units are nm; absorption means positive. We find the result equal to 0.08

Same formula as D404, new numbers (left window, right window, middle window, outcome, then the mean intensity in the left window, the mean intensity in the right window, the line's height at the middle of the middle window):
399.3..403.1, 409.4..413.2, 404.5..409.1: -0.15 nm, 9.39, 8.82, 9.08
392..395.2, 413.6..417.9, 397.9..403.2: -0.30 nm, 9.1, 8.64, 8.96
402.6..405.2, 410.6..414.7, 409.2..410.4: 0.03 nm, 9.55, 8.94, 9.14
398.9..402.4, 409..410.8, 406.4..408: -0.10 nm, 9.35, 8.8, 8.96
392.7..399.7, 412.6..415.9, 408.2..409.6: -0.09 nm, 9.12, 8.84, 8.92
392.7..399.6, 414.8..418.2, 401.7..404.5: -0.23 nm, 9.12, 8.39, 8.87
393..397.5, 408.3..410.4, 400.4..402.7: -0.09 nm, 8.99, 9.12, 9.05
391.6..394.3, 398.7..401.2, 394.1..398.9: -0.04 nm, 9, 9.28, 9.15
